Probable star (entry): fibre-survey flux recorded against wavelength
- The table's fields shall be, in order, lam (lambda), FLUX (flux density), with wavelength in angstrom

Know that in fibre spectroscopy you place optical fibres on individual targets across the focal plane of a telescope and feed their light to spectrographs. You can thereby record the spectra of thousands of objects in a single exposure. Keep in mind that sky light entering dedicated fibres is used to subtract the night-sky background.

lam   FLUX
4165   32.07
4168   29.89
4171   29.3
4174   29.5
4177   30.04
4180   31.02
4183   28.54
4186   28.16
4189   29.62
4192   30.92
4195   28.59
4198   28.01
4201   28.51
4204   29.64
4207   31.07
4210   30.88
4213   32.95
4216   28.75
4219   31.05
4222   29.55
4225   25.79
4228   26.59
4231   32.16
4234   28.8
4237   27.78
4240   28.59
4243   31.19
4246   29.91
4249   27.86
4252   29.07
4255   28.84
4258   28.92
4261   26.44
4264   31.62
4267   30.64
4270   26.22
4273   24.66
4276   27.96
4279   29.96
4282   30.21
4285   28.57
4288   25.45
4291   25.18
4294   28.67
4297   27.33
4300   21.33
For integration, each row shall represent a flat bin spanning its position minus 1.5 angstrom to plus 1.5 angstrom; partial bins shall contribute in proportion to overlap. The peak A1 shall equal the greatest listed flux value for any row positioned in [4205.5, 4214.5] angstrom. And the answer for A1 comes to 32.95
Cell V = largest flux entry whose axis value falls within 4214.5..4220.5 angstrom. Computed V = 31.05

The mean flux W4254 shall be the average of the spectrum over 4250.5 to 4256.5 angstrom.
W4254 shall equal 29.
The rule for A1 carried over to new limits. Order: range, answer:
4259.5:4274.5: 31.62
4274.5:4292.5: 30.21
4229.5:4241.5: 32.16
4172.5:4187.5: 31.02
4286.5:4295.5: 28.67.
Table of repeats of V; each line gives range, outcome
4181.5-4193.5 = 30.92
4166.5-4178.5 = 30.04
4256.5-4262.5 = 28.92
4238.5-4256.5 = 31.19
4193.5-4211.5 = 31.07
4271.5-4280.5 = 29.96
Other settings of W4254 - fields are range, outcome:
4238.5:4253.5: 29.3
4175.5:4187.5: 29.4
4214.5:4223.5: 29.8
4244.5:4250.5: 28.9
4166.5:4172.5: 29.6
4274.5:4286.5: 29.2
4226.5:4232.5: 29.4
